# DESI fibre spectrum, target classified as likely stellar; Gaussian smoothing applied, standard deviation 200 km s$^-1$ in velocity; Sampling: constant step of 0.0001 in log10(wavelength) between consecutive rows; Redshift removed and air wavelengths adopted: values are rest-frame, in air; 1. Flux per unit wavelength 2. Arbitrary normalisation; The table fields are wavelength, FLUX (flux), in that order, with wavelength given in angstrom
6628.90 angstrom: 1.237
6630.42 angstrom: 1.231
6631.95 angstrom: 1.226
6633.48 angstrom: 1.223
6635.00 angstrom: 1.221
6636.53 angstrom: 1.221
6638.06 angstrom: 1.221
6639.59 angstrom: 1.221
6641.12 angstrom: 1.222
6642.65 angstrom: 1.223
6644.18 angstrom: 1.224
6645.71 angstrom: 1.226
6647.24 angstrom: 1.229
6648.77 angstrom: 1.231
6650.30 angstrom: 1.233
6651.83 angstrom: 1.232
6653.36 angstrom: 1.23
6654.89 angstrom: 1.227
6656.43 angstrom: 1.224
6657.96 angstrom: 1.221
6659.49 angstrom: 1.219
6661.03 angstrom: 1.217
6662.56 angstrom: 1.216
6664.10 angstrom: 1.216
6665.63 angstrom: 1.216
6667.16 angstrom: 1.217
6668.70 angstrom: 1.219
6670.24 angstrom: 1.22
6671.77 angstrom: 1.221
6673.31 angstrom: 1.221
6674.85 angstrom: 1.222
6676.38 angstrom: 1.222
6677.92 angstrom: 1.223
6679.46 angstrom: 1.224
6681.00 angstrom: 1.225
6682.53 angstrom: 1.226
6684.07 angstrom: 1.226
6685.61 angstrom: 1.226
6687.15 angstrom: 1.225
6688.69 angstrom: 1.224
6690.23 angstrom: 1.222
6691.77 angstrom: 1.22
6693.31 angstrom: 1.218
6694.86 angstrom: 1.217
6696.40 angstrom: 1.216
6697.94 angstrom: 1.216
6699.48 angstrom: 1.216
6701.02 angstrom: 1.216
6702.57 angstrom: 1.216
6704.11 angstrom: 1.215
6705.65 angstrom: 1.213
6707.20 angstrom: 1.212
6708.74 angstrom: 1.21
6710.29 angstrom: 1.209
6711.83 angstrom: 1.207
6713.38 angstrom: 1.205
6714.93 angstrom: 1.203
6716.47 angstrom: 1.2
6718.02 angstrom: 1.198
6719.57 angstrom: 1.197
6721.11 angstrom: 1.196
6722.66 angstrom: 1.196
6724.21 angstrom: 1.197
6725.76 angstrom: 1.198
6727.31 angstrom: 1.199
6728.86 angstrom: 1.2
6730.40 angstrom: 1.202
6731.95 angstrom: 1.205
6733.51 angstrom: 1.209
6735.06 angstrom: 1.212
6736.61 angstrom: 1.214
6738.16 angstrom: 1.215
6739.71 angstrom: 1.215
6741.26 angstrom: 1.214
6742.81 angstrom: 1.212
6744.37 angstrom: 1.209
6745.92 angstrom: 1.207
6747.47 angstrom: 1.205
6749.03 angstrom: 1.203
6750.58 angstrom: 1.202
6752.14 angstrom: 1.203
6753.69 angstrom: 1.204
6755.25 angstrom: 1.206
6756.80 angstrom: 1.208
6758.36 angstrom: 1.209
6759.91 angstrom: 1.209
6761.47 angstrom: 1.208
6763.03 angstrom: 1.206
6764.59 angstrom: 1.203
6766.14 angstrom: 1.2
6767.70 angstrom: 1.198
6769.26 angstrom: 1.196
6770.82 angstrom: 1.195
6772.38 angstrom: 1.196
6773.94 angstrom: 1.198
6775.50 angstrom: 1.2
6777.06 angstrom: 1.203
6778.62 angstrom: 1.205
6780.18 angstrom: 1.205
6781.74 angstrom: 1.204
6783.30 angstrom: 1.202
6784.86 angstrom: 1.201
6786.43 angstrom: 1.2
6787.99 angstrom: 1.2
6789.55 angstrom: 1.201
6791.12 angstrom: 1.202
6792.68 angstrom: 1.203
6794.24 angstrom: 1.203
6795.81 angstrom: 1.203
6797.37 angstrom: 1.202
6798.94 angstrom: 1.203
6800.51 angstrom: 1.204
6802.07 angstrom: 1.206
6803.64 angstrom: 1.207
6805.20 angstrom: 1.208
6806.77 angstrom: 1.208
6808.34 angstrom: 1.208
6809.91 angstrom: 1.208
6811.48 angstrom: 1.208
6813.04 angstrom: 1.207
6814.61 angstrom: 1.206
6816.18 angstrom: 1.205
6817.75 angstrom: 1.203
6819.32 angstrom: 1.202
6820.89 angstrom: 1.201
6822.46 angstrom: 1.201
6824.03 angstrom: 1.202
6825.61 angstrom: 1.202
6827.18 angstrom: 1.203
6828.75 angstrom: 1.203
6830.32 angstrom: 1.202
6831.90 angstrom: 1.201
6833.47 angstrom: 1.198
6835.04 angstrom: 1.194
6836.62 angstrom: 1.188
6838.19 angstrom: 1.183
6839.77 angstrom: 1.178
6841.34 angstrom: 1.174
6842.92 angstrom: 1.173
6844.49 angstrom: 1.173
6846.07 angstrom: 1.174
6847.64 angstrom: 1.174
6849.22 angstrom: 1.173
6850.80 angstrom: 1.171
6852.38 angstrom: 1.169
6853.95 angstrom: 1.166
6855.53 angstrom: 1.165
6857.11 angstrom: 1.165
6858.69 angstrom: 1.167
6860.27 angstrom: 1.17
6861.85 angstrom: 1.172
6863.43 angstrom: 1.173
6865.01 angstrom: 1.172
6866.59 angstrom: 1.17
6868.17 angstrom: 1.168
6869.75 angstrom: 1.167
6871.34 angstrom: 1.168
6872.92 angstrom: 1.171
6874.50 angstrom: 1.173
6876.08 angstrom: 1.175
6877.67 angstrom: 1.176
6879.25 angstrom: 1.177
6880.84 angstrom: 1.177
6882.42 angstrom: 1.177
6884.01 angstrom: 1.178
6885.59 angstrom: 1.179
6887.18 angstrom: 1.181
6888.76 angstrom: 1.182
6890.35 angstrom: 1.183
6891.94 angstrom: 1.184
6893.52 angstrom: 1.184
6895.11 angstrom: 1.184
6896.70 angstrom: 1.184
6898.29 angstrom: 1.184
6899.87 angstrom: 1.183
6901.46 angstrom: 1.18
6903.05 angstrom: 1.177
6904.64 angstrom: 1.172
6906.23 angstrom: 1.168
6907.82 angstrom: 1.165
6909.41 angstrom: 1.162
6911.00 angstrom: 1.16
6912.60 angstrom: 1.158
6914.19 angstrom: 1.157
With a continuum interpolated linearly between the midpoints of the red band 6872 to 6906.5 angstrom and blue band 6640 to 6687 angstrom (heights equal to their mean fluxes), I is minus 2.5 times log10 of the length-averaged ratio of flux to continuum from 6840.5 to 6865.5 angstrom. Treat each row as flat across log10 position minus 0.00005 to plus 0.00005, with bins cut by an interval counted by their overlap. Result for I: 0.01 mag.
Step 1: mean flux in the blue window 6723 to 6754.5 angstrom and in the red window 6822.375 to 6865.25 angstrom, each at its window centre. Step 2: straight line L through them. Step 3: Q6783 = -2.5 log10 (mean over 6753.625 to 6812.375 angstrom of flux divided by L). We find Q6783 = -0.01 mag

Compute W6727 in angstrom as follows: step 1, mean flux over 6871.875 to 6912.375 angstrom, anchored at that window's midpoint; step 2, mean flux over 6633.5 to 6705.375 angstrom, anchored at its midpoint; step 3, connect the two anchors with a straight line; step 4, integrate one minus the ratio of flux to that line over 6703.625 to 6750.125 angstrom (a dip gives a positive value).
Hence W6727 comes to 0.2 angstrom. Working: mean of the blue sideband 1.22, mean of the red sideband 1.18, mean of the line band 1.21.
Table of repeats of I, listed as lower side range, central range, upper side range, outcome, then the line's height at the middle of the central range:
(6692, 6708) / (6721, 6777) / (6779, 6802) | 0.00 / 1.21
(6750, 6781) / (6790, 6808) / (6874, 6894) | -0.01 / 1.2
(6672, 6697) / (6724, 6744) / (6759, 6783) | 0.00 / 1.21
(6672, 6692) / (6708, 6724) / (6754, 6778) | 0.01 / 1.21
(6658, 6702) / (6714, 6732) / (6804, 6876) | 0.01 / 1.21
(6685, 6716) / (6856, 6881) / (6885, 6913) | 0.01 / 1.18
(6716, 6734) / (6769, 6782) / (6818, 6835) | 0.00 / 1.2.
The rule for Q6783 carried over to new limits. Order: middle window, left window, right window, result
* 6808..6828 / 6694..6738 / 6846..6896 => -0.02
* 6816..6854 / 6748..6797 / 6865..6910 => 0.00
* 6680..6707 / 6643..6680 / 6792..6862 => 0.00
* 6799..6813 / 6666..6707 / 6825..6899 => -0.01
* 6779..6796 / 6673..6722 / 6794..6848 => 0.00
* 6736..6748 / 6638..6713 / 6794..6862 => 0.00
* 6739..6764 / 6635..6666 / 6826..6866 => -0.01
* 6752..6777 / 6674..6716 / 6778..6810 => 0.00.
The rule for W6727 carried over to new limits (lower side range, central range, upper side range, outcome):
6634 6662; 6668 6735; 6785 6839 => 0.2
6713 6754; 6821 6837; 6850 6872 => -0.3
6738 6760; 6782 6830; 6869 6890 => -0.4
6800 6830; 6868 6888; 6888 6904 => 0.2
